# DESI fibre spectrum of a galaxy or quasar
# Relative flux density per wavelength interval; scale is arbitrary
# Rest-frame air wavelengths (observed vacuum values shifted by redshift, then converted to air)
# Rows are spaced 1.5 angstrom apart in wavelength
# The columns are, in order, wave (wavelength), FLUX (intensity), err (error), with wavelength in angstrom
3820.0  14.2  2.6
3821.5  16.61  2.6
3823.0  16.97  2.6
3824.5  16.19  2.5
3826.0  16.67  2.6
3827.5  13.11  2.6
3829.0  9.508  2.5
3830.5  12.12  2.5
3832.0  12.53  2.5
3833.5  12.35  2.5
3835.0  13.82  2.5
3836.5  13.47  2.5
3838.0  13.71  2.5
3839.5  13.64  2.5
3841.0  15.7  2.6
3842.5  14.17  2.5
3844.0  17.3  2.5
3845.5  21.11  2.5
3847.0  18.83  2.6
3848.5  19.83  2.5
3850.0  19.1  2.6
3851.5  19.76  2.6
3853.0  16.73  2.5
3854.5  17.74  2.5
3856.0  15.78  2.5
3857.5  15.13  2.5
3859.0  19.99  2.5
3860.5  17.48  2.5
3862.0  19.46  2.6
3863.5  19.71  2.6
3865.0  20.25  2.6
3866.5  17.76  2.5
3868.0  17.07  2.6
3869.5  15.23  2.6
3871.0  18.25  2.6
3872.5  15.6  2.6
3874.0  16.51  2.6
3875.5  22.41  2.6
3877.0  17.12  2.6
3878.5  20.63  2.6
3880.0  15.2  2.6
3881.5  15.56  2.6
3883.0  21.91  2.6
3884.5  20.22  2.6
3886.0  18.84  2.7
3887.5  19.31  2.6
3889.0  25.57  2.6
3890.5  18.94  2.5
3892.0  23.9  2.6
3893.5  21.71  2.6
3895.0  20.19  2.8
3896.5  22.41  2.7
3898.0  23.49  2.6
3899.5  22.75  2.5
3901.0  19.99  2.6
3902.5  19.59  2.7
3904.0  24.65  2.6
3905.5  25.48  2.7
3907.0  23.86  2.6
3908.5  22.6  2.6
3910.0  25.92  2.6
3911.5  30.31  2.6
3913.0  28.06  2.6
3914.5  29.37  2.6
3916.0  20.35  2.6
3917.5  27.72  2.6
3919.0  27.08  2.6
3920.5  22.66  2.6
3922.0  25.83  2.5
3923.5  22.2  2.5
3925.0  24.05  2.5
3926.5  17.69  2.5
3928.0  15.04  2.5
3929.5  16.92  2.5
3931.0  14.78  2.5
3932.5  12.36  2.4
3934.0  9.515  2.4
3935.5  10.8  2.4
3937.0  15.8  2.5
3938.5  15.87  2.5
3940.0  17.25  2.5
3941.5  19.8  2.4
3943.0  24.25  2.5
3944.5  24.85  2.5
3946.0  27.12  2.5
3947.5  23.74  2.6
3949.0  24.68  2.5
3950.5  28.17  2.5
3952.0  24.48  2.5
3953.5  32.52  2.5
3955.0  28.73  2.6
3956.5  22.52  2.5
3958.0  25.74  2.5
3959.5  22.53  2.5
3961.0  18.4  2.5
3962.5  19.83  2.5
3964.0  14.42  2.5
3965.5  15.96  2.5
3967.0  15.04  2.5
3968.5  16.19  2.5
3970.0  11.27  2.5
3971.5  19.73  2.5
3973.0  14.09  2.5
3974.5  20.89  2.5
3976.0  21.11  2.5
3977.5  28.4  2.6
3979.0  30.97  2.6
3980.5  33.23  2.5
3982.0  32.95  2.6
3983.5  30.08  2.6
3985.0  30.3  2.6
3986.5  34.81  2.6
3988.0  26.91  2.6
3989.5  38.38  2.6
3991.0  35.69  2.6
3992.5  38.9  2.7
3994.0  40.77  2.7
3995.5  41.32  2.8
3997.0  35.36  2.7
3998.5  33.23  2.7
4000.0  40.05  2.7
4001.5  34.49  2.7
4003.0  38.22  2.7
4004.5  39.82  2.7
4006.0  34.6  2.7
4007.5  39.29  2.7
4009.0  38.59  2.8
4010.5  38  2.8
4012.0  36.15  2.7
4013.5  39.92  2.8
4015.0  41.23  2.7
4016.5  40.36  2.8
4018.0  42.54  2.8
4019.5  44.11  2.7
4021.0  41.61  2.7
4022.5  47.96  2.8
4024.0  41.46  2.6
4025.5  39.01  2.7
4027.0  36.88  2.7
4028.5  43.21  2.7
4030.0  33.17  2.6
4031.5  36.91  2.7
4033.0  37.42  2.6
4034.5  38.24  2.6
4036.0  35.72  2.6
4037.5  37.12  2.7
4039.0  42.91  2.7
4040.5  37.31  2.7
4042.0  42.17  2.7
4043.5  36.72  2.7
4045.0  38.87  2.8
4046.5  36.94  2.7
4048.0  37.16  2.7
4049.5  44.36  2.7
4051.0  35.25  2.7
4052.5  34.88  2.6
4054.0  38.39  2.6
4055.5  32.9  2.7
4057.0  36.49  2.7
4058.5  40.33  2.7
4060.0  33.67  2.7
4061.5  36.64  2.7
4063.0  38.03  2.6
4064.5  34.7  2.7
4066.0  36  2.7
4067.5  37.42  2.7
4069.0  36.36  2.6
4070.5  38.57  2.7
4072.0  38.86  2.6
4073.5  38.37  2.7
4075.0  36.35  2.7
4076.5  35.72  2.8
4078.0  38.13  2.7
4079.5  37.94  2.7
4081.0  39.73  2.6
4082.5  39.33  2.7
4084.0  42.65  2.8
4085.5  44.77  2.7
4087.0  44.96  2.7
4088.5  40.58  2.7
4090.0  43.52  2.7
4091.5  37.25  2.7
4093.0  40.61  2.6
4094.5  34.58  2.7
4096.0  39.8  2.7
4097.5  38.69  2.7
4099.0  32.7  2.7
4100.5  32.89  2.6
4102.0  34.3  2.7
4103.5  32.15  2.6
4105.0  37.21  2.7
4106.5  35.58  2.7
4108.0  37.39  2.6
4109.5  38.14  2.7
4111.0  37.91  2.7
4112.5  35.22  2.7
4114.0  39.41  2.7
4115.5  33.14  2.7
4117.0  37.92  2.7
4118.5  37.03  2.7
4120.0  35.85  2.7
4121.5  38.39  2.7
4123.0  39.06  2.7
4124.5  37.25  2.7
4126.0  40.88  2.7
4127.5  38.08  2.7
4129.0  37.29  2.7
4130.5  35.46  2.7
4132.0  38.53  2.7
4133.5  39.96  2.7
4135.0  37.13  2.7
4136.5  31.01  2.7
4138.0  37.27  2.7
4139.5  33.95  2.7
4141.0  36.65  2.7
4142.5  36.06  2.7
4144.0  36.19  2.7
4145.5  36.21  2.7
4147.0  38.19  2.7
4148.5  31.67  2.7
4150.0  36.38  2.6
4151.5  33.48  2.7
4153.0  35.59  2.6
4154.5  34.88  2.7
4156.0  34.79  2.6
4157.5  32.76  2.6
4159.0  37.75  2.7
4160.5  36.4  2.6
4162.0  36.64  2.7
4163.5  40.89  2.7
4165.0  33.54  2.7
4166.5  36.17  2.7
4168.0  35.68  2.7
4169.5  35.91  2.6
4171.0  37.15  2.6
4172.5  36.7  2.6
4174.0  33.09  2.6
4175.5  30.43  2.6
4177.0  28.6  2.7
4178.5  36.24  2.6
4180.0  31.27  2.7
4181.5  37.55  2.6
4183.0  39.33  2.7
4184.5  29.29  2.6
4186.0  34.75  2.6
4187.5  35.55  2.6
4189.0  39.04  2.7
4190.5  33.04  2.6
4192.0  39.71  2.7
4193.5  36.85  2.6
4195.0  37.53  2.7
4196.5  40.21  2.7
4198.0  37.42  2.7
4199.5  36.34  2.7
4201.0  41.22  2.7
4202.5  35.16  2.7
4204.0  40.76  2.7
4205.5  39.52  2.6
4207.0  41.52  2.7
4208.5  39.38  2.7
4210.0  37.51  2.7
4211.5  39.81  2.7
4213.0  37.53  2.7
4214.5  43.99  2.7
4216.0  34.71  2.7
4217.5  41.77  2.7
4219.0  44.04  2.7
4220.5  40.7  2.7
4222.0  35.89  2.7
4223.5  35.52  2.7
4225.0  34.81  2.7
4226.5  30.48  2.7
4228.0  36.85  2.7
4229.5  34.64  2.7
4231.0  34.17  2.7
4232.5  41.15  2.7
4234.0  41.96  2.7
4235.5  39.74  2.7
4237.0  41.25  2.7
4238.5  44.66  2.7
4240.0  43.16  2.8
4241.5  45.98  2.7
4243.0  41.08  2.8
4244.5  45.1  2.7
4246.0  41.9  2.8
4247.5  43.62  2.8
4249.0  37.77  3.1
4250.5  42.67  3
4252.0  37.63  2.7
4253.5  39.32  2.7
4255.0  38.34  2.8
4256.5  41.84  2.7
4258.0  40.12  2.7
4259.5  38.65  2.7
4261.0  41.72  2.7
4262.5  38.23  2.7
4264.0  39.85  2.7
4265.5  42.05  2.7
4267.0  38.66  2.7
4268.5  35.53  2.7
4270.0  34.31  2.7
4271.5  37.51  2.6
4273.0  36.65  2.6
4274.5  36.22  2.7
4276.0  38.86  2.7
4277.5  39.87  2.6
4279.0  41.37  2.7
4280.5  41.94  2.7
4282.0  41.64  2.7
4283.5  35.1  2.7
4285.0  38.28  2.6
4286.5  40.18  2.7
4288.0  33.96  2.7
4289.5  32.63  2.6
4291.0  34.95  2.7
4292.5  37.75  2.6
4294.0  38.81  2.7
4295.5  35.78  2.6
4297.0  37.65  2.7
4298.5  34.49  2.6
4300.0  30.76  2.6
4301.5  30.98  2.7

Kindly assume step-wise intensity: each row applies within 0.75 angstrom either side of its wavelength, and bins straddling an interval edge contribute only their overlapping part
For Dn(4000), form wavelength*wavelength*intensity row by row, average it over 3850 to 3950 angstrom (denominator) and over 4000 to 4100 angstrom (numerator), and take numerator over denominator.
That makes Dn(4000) 2.0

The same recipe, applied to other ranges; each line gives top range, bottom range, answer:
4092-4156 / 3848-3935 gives 2.02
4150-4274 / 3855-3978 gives 2.13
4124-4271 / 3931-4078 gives 1.29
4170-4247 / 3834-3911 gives 2.34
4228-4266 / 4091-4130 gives 1.18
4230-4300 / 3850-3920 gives 2.26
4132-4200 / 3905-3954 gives 1.82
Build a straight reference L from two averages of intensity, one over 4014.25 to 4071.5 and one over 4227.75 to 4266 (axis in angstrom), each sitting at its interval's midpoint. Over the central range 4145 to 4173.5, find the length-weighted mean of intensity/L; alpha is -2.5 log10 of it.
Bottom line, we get 0.11 mag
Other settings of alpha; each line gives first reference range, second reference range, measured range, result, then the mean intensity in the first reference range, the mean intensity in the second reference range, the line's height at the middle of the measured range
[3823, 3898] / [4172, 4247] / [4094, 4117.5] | -0.132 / 17.6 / 38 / 31.9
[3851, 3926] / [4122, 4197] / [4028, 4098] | -0.242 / 21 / 36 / 30.6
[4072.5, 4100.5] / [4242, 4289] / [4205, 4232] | 0.037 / 39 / 39.4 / 39.3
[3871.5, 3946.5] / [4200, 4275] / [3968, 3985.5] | 0.027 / 20.9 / 39.3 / 24.7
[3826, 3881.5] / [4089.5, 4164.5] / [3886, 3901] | -0.119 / 16.6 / 36.6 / 19.5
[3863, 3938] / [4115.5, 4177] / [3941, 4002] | -0.074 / 20.5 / 36.1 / 25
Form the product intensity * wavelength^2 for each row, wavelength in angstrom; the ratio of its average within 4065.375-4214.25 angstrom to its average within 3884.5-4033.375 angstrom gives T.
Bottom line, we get 1.47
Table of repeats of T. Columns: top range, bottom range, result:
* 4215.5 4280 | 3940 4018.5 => 1.53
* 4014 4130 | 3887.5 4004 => 1.66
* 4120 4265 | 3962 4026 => 1.27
